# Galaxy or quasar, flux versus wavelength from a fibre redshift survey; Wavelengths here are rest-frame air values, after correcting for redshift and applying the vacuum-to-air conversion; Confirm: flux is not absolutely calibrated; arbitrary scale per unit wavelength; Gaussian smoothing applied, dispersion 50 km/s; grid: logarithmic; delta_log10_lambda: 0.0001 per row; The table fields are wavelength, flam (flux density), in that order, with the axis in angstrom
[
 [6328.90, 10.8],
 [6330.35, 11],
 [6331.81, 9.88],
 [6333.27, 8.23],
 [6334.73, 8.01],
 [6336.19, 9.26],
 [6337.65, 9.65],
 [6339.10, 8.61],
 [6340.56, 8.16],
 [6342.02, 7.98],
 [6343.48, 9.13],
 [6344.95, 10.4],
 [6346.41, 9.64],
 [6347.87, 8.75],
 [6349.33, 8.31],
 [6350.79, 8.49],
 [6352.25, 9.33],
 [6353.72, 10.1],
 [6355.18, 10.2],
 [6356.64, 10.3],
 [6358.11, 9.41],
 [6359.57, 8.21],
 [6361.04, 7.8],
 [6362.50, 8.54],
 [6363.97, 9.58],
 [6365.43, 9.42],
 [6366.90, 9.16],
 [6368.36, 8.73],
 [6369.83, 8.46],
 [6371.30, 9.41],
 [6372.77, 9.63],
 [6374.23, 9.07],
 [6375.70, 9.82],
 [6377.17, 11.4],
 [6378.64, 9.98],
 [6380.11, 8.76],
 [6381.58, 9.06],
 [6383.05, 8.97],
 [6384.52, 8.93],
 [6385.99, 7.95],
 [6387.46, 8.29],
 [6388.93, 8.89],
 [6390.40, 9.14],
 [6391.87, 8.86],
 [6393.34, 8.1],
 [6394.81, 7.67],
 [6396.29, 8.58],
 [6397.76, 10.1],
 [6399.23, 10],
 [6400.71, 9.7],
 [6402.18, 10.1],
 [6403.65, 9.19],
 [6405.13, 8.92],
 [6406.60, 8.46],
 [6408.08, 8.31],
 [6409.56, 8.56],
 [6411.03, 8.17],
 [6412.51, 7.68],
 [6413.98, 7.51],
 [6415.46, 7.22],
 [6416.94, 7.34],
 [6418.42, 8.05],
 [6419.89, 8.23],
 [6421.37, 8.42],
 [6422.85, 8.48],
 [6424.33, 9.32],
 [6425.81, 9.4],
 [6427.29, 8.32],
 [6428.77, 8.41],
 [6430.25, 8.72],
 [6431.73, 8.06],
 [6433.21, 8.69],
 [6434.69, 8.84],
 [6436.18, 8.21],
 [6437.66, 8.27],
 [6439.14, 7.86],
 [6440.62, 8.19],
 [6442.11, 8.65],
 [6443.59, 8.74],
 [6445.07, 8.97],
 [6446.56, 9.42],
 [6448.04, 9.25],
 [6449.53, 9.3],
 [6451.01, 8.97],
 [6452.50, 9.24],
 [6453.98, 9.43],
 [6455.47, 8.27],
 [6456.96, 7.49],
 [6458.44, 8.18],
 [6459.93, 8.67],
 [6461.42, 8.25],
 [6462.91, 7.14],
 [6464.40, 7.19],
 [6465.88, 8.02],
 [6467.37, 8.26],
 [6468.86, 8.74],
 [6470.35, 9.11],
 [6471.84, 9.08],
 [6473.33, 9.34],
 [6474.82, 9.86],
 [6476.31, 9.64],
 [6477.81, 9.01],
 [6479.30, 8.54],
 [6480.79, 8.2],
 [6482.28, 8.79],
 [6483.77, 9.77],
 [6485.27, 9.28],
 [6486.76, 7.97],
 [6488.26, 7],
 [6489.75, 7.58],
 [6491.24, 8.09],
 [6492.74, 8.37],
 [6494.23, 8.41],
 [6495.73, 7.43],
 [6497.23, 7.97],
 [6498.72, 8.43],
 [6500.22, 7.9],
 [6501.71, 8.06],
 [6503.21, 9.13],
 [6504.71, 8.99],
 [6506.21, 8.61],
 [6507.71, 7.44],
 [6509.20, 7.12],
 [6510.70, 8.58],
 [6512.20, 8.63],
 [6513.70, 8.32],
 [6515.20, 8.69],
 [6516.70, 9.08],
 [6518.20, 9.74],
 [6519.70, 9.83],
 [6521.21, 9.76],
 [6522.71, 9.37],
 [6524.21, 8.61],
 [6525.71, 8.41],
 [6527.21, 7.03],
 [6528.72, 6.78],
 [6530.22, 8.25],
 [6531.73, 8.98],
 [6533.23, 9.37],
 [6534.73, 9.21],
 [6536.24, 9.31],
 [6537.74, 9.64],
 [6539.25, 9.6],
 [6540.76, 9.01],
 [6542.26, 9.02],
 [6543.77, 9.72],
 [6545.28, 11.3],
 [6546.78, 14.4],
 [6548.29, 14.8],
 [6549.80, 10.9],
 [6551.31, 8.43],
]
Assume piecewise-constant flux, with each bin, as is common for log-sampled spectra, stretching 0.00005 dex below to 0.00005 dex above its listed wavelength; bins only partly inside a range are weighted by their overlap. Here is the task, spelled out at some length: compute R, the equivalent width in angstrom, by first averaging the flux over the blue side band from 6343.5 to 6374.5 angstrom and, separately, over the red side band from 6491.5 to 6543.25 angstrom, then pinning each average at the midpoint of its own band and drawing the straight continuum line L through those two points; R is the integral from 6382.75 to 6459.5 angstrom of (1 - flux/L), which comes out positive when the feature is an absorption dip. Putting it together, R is 3.0 angstrom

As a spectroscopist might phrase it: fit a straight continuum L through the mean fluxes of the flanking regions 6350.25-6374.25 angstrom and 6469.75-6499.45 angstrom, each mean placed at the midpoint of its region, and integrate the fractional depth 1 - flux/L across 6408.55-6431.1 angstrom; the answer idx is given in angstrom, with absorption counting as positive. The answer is 1.6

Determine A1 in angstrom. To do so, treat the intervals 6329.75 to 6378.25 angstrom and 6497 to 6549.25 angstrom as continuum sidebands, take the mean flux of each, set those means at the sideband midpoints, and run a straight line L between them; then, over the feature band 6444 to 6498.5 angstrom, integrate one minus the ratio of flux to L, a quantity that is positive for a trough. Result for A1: 3.6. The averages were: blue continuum 9.21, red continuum 9.14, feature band 8.56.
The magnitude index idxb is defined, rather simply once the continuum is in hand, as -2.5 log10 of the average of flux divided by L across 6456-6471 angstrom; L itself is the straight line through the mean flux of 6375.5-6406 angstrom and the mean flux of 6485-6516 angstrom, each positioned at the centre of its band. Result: 0.05 mag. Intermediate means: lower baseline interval 9.15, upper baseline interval 8.18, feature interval 8.1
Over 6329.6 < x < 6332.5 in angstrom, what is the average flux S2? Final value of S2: 10.5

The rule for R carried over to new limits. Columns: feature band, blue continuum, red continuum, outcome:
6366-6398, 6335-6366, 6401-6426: -1.0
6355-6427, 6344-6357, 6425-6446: 1.2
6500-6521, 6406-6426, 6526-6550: 1.8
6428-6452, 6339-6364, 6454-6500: -0.2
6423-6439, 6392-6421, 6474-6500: -0.1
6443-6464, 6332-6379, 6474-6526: 0.3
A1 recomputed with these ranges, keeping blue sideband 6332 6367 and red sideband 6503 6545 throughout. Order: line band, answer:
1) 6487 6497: 1.2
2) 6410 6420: 1.4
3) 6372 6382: -0.8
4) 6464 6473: 0.4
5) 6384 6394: 0.4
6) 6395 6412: -0.1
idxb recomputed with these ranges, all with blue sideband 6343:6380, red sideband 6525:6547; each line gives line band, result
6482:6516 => 0.119 mag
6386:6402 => 0.044 mag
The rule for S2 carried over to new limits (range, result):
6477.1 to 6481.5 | 8.59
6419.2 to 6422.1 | 8.32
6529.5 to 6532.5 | 8.62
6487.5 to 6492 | 7.55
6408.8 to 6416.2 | 7.83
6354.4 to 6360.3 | 9.54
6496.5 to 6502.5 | 8.11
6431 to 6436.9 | 8.44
